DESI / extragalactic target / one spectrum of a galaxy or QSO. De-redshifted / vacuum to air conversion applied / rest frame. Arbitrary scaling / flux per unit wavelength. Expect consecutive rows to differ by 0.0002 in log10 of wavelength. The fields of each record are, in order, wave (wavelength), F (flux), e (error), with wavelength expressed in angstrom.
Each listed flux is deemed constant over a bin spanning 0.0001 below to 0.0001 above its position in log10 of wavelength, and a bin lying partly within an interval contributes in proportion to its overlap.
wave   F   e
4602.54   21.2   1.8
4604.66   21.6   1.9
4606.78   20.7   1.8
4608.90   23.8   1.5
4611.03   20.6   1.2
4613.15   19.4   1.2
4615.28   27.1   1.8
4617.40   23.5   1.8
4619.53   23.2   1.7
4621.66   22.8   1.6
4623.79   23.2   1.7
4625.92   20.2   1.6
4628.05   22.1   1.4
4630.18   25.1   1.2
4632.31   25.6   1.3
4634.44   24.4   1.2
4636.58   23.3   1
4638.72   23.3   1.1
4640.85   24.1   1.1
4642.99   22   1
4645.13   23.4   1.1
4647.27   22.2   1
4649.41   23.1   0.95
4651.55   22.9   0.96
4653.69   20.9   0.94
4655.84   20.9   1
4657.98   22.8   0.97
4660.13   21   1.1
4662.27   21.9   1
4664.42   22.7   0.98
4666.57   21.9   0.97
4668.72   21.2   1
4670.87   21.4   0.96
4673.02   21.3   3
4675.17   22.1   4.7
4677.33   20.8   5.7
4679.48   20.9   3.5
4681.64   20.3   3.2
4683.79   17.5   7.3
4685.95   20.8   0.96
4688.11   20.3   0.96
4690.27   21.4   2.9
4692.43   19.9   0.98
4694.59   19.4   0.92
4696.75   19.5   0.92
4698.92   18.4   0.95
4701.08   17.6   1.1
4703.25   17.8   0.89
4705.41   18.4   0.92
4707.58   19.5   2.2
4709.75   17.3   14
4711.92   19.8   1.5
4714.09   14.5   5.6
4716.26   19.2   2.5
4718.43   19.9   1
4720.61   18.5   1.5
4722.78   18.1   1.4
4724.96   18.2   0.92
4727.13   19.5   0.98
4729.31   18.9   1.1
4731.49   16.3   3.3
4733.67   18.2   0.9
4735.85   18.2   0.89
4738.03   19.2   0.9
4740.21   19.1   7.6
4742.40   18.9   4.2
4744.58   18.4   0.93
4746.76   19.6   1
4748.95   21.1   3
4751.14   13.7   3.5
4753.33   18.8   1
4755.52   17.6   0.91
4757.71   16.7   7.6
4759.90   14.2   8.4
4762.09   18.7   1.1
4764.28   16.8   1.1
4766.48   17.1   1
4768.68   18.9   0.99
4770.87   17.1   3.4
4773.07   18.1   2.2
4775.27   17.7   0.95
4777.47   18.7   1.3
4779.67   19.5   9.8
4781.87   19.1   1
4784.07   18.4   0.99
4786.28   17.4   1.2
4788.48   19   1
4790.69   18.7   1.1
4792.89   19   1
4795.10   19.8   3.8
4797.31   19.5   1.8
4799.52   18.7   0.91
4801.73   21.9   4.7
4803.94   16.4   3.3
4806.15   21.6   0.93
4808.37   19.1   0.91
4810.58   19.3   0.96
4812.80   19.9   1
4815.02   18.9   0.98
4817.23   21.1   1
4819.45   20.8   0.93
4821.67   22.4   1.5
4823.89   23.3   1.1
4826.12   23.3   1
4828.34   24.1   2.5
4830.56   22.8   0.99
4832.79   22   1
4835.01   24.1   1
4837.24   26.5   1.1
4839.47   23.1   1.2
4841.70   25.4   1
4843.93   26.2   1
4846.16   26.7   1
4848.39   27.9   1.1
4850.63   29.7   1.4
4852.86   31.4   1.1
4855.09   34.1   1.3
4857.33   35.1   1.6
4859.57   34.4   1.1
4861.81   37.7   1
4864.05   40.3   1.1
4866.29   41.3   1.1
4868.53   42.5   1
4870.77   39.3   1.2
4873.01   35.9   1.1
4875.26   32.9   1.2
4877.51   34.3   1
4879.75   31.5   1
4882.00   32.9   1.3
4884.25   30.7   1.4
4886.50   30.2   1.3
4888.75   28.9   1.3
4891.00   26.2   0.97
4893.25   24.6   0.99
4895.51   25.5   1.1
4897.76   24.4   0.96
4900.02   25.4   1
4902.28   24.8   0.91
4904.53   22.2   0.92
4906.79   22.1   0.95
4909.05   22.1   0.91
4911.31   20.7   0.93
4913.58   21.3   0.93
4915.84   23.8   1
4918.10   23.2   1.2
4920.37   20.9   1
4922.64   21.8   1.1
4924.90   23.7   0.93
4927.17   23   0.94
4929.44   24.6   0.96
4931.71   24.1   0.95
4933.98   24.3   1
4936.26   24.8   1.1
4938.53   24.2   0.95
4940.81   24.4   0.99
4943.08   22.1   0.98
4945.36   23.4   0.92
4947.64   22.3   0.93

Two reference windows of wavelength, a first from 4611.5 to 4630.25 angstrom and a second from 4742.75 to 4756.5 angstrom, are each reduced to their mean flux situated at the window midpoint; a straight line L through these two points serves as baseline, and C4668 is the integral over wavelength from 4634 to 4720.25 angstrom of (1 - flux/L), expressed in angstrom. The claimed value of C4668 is 0.6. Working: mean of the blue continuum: 22.8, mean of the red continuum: 18.2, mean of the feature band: 20.7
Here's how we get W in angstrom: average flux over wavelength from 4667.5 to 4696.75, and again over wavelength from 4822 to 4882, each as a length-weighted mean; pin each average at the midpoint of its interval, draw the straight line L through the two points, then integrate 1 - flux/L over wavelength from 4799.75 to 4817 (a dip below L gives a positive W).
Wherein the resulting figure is 5.16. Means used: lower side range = 20.5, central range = 19.6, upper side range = 30.6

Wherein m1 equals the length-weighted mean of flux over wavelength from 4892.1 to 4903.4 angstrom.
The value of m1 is 24.9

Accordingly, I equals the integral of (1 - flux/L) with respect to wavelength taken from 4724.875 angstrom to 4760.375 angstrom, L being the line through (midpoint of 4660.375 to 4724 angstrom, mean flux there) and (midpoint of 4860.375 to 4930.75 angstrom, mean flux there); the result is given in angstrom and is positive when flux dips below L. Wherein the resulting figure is 6.1 angstrom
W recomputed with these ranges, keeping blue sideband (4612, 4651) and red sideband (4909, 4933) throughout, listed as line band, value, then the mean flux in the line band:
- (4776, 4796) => 3.6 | 18.8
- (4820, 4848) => -1.6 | 24.2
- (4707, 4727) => 4.1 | 18.4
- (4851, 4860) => -4.2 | 33.4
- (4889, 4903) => -1.6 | 25.4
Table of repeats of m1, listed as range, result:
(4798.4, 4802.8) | 20.3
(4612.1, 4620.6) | 23.3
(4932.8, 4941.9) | 24.4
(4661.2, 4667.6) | 22.2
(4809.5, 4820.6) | 20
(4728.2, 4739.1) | 18.2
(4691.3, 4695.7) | 19.7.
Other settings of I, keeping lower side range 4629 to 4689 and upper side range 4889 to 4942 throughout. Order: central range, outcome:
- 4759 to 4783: 5.2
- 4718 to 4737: 3.5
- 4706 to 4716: 2.0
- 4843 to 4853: -2.1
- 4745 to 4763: 4.0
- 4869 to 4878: -4.9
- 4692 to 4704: 1.9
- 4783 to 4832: 5.8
